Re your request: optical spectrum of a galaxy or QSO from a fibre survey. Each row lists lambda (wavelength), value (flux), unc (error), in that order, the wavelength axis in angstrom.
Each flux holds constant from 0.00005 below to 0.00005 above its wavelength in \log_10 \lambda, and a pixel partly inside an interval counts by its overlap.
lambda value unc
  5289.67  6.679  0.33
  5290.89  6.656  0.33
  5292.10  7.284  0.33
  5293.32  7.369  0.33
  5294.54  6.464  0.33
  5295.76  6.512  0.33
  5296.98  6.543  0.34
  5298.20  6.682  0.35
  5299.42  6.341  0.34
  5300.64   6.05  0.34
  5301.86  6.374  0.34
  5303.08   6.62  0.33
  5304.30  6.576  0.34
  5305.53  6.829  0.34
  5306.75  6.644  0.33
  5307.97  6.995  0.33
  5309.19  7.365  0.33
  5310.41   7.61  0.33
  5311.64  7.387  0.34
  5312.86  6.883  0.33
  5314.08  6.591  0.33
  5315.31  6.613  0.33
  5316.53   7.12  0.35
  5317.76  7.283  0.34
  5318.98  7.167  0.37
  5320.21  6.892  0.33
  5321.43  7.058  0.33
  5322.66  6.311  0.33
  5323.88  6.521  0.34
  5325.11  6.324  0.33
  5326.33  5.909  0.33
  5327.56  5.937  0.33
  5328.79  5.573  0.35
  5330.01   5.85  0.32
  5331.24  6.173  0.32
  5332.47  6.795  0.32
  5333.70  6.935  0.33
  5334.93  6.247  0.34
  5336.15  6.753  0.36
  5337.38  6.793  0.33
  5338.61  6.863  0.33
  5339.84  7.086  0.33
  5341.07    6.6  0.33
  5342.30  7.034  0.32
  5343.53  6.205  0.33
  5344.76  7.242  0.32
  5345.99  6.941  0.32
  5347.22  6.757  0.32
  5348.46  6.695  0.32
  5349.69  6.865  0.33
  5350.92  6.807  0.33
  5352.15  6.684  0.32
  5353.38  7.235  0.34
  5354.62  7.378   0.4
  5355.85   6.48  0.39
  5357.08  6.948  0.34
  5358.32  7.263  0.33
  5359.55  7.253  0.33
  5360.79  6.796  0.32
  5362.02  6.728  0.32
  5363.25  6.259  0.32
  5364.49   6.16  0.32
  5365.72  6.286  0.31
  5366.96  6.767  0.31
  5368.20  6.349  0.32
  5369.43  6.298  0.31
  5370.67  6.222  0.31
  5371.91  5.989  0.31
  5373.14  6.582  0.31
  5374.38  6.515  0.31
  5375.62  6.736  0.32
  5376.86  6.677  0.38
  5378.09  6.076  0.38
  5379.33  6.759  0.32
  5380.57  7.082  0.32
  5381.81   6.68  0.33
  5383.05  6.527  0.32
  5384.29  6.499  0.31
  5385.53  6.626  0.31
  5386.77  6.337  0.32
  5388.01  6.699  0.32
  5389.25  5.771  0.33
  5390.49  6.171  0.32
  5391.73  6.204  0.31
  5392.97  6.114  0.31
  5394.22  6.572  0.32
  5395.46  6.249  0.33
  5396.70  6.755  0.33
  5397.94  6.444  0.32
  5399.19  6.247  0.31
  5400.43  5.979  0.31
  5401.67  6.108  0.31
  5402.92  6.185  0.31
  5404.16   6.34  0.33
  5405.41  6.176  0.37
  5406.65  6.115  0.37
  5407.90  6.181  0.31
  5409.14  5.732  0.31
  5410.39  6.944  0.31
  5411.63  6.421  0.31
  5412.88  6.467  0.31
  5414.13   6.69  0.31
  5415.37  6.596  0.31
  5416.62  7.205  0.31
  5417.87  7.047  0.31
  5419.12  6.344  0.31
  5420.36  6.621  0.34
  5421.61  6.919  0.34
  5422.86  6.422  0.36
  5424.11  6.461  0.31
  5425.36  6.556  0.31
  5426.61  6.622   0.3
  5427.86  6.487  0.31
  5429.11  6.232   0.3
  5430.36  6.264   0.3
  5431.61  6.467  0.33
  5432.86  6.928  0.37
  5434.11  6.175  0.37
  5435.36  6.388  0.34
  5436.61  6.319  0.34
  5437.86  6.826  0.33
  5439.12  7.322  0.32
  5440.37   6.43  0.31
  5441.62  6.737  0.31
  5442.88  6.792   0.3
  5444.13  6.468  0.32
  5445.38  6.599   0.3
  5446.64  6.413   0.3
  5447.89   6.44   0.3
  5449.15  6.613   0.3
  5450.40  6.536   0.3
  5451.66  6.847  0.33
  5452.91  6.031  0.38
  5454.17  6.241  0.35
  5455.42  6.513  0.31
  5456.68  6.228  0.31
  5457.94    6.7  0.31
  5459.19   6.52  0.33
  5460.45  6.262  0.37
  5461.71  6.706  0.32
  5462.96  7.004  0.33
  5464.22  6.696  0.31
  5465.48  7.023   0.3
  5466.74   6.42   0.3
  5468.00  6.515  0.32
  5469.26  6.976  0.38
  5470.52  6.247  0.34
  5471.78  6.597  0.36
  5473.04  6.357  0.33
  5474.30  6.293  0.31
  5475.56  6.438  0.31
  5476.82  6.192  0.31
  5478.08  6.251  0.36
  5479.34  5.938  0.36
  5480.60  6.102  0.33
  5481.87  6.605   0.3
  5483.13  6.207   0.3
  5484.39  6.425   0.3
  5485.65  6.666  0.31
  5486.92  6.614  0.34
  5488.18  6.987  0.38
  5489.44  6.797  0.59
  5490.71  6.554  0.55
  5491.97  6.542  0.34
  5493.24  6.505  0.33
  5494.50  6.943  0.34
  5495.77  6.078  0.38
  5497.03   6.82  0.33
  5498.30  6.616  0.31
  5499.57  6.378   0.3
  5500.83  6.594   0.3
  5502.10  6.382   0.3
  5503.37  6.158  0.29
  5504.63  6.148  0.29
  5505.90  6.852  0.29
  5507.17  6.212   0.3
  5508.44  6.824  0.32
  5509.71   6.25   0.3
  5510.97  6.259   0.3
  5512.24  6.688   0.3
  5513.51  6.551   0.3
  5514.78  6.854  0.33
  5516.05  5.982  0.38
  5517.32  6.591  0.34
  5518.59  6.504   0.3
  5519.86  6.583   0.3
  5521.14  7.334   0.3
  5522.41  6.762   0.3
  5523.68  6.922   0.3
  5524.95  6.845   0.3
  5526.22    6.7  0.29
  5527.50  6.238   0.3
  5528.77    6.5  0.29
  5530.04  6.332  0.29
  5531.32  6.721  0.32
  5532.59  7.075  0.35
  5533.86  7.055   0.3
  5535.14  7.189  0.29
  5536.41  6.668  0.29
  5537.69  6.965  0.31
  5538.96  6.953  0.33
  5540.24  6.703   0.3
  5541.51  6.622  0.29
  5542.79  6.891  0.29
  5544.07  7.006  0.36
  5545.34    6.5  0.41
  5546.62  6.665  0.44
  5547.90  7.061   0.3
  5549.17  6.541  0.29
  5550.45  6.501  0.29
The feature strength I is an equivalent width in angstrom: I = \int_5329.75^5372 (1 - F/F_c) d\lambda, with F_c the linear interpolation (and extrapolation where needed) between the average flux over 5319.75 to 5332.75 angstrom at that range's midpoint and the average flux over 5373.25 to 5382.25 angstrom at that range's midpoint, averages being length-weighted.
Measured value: -1.6 angstrom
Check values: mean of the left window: 6.29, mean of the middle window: 6.69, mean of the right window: 6.64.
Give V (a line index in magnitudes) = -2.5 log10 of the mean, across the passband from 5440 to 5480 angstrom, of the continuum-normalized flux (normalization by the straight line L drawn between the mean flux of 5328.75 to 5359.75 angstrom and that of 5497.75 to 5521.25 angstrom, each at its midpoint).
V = 0.01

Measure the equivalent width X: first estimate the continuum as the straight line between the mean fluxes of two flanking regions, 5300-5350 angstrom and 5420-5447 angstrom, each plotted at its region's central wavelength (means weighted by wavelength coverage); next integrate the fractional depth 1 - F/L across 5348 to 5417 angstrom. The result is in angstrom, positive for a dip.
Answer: 1.2 angstrom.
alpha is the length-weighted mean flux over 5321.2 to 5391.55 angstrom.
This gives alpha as 6.58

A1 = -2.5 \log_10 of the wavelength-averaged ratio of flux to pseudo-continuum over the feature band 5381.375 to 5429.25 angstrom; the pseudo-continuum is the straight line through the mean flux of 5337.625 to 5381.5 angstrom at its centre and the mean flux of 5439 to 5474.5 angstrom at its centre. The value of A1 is 0.03 mag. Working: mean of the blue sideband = 6.7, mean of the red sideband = 6.56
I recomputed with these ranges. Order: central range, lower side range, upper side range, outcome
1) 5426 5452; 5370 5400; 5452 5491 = -0.38 angstrom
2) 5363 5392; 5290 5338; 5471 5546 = 0.90 angstrom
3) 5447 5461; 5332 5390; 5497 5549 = 0.44 angstrom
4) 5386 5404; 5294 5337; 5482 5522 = 0.86 angstrom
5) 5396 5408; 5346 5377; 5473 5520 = 0.64 angstrom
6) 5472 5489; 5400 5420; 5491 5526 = 0.32 angstrom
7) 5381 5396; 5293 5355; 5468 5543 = 0.63 angstrom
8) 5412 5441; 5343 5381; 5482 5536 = 0.20 angstrom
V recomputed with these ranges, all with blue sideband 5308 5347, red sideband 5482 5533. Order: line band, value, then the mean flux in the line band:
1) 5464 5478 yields 0.016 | 6.51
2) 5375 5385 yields 0.007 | 6.63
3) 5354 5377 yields 0.012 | 6.61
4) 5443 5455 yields 0.023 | 6.48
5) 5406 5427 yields 0.016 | 6.55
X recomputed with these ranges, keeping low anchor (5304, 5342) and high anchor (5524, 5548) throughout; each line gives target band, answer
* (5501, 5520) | 0.86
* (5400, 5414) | 0.97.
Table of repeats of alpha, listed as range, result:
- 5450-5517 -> 6.49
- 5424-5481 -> 6.51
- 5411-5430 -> 6.6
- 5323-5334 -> 6.21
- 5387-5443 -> 6.46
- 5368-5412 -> 6.37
